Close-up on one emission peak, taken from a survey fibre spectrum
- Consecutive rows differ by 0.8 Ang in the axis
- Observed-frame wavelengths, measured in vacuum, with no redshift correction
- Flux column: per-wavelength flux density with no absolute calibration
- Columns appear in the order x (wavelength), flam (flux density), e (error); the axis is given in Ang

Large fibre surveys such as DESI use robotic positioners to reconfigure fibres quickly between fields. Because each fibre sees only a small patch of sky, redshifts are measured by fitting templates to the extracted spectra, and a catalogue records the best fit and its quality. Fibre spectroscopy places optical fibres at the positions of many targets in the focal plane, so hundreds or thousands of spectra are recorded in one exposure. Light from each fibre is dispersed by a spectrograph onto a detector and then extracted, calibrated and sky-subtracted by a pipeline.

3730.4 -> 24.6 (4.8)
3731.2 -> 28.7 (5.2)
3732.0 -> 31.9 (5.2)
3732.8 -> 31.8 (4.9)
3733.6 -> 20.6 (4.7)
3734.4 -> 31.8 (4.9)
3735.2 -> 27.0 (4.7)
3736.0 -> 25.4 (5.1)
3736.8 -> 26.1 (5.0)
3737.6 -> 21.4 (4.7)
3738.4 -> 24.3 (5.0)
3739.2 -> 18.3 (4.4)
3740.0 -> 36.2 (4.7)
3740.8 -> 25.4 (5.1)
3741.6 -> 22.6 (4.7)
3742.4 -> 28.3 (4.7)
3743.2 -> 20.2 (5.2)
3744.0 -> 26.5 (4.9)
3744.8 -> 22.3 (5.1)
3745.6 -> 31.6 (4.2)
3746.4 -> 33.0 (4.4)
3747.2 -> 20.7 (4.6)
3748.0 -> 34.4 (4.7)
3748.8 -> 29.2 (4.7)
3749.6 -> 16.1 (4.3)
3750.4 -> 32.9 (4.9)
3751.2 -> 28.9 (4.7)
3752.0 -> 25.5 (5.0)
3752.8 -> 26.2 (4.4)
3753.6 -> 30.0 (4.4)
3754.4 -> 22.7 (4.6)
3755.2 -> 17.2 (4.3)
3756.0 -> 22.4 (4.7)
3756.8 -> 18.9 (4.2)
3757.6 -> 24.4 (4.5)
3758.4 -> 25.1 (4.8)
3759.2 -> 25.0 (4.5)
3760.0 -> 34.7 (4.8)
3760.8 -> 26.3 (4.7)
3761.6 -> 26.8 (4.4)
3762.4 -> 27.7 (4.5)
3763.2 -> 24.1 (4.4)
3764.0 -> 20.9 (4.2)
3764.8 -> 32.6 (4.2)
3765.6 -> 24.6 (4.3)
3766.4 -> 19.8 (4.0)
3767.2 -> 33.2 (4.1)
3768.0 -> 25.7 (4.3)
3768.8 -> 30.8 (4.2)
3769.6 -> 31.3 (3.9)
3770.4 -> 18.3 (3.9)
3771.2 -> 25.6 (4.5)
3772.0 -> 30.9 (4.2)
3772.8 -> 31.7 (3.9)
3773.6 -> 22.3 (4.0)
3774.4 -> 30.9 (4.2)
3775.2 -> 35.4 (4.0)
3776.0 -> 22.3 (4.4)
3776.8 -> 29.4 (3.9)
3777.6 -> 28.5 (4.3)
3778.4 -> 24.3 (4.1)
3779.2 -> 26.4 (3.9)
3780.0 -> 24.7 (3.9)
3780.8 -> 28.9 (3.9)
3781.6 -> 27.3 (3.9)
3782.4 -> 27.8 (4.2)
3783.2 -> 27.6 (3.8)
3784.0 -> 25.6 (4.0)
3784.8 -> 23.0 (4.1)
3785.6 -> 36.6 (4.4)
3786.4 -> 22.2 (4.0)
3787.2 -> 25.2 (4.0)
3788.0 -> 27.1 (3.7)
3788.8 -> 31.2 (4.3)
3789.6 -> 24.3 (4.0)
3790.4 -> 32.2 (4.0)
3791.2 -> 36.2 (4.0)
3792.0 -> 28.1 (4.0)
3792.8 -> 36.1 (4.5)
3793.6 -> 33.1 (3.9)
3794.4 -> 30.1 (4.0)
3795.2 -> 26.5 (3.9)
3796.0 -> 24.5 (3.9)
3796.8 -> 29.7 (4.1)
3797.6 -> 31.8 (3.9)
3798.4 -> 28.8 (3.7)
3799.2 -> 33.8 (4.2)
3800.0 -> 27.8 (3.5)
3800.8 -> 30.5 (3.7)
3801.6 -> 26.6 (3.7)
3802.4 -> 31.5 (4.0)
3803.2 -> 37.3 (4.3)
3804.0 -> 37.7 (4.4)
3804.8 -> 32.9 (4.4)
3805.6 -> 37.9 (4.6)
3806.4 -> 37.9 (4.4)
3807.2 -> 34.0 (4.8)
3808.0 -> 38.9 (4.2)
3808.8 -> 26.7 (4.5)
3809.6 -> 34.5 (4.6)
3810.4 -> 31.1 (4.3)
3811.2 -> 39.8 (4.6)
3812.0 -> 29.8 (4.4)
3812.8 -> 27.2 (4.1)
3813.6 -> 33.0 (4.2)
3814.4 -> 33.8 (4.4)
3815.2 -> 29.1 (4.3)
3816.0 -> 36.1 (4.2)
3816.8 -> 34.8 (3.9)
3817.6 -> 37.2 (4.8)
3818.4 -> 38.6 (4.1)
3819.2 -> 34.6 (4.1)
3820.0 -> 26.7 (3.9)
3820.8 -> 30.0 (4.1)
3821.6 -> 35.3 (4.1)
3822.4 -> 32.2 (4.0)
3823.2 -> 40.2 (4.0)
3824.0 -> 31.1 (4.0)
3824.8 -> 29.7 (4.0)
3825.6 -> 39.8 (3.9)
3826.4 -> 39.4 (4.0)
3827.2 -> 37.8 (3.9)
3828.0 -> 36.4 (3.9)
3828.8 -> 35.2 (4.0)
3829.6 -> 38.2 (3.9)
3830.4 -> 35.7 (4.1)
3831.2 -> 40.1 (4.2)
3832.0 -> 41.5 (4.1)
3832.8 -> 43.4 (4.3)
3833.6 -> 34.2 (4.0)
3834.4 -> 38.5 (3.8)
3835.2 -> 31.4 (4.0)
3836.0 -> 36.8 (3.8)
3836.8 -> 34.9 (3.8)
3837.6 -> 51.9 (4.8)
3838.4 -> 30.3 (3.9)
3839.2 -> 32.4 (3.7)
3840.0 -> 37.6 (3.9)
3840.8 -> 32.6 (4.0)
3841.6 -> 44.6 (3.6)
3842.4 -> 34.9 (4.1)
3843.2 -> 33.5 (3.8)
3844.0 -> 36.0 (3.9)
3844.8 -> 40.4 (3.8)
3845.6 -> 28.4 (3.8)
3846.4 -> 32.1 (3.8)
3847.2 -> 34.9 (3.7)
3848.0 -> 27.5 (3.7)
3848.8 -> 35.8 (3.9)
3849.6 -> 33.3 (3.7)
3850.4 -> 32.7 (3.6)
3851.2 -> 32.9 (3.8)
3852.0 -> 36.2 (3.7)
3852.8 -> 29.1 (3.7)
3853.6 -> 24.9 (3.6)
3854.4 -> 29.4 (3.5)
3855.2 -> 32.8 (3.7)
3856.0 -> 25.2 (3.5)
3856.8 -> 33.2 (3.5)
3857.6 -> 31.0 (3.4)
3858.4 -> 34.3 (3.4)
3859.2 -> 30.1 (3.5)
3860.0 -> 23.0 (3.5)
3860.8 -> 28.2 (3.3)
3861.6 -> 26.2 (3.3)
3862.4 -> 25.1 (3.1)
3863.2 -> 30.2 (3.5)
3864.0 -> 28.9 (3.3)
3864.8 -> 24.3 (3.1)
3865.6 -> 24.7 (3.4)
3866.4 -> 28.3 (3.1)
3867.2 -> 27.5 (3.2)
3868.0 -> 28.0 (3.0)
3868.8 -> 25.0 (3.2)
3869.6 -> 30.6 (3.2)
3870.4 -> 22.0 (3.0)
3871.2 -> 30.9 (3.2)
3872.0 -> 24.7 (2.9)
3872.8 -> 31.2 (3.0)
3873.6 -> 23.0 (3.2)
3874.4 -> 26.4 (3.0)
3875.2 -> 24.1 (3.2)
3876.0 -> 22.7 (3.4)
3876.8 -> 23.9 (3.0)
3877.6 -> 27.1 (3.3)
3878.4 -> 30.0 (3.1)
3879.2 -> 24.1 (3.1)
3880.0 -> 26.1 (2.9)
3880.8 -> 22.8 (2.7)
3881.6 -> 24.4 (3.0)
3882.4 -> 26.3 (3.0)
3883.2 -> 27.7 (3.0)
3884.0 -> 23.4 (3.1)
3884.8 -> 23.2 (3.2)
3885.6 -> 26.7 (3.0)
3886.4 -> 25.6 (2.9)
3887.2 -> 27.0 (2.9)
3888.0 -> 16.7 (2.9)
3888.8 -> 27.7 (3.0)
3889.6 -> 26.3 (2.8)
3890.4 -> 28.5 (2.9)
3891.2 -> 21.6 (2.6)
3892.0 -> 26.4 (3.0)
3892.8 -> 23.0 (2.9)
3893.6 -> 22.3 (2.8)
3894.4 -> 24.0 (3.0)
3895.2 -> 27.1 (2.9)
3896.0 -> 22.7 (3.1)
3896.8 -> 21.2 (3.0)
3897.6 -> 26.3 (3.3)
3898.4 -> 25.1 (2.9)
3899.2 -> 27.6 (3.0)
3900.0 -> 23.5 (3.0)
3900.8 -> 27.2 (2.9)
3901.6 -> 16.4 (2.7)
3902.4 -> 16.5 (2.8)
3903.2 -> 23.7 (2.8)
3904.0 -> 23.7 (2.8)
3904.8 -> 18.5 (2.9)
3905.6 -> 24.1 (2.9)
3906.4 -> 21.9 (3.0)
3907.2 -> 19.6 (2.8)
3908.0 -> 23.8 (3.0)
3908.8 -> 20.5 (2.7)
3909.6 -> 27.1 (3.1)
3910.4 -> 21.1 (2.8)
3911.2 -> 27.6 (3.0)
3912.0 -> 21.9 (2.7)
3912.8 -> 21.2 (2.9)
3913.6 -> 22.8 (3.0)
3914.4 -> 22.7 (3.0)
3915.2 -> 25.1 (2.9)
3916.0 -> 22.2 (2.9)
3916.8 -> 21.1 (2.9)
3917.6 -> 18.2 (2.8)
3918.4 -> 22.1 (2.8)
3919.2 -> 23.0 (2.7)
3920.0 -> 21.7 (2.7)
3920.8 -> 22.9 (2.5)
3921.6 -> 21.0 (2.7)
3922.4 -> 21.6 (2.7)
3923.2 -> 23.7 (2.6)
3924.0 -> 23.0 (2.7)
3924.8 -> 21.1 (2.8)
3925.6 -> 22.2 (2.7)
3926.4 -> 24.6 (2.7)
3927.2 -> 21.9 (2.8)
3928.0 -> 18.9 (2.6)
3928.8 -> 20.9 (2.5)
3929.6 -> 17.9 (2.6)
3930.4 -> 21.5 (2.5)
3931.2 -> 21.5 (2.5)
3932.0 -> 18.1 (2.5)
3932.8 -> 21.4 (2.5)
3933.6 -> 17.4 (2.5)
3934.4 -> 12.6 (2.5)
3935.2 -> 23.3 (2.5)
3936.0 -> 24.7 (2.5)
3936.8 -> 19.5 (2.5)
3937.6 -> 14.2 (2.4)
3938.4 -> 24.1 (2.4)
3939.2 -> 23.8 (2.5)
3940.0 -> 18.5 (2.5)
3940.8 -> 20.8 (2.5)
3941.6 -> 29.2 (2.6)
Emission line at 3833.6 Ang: C III]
